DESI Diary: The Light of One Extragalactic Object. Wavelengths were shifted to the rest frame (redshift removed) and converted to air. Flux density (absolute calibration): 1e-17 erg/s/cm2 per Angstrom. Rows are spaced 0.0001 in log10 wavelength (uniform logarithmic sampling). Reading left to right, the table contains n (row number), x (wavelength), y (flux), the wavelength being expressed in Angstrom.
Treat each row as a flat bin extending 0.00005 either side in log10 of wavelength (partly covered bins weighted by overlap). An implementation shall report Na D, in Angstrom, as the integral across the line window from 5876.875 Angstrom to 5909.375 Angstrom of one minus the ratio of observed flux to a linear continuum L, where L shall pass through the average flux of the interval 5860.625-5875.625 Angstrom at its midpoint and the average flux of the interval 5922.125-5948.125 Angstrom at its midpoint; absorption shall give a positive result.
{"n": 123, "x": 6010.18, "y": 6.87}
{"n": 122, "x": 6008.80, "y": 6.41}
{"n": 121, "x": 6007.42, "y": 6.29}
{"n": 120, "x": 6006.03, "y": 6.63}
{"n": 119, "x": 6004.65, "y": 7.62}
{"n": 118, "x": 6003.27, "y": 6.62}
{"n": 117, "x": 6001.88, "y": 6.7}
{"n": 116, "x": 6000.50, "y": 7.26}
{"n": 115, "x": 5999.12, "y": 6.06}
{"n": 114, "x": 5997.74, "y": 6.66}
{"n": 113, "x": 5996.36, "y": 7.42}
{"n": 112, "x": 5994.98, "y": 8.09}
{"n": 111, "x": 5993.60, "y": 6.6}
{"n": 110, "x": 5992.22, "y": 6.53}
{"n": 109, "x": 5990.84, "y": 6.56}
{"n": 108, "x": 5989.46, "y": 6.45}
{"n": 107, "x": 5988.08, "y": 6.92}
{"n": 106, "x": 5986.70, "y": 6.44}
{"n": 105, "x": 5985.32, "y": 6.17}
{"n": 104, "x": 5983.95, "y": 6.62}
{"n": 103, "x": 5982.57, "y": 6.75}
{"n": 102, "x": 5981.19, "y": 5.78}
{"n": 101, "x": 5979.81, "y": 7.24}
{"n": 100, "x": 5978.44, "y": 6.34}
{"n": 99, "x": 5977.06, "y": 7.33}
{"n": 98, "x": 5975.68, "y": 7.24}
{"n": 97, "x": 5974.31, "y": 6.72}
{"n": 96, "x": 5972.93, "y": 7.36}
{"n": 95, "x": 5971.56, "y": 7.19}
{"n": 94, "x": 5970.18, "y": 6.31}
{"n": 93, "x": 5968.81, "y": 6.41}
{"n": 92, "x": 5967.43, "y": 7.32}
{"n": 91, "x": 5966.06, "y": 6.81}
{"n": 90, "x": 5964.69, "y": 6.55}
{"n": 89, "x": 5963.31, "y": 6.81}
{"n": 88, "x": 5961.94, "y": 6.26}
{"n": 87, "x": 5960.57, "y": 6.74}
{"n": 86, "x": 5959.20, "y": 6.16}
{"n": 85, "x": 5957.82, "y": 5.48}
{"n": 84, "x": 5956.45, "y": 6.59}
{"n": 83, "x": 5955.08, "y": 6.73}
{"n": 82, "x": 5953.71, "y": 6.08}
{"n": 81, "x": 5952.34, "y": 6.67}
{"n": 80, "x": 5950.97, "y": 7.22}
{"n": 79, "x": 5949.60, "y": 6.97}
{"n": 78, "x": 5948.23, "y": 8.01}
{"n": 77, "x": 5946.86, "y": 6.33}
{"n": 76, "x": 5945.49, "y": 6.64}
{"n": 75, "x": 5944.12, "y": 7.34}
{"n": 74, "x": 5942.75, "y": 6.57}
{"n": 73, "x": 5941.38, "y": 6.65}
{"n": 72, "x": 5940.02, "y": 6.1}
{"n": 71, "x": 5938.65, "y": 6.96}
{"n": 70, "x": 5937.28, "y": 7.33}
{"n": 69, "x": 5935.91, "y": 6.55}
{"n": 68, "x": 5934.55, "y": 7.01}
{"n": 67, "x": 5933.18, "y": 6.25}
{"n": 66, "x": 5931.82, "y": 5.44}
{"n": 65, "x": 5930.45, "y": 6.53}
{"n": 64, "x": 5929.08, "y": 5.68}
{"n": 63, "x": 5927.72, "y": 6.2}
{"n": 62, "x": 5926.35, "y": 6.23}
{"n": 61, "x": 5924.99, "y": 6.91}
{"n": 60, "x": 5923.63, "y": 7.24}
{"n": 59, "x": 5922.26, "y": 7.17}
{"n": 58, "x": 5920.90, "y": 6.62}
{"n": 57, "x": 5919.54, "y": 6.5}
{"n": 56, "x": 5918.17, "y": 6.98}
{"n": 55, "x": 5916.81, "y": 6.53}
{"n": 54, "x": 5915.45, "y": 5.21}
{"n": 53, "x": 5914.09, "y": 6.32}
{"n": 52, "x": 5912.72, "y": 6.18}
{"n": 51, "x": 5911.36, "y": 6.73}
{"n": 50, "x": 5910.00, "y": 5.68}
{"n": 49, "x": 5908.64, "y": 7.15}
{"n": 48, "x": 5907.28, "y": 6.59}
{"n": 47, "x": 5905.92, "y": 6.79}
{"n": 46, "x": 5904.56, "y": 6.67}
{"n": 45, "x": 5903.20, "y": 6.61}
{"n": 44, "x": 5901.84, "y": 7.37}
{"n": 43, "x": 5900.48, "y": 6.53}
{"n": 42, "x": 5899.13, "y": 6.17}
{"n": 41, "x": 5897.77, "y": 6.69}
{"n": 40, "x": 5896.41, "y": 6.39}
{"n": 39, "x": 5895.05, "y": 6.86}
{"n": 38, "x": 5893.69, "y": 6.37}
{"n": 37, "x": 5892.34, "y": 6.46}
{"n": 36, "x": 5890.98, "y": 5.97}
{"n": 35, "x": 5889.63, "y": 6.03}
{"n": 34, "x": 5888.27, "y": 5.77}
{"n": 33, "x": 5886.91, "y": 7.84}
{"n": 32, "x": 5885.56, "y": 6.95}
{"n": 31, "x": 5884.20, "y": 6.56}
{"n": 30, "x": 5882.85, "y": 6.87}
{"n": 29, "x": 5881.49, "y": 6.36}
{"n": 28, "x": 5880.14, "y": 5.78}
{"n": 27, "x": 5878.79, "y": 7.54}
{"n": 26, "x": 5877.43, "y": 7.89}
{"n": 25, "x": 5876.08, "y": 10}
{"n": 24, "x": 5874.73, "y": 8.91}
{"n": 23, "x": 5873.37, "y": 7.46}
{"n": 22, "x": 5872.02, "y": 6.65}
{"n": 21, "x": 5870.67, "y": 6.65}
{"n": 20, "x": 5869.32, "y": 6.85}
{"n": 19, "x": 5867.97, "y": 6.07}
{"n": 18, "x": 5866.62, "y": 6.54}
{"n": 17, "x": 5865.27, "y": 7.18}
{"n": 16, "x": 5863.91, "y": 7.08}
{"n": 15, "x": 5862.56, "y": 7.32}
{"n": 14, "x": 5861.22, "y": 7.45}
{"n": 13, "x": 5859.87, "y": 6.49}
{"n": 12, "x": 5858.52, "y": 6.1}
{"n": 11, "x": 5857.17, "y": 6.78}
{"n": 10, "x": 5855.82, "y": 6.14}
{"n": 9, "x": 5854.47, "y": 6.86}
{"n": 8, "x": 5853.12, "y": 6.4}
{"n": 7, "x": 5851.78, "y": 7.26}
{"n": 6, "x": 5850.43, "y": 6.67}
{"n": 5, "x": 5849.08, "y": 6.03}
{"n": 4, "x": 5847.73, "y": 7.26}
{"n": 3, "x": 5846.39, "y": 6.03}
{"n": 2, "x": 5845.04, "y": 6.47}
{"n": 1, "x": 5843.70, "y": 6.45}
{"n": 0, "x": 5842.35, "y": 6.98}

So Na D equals 1.3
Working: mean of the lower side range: 7.15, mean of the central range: 6.67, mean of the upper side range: 6.6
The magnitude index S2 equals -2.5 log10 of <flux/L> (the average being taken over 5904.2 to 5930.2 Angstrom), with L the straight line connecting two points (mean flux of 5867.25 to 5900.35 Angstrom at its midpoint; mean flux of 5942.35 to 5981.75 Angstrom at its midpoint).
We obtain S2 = 0.05 mag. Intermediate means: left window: 6.87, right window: 6.73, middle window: 6.49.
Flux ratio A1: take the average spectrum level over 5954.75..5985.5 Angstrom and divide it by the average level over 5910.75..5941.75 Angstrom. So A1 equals 1.03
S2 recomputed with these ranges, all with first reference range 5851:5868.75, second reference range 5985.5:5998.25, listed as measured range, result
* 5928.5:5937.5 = 0.071 mag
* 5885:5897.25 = 0.041 mag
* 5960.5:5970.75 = 0.025 mag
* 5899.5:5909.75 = 0.003 mag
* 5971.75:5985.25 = 0.002 mag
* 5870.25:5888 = -0.087 mag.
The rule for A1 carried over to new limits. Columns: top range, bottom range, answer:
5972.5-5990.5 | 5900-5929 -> 1.02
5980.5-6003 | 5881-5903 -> 1.02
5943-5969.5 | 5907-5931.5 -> 1.04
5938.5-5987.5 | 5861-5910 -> 0.97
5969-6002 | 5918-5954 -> 1.02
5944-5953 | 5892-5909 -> 1.05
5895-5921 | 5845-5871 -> 0.97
